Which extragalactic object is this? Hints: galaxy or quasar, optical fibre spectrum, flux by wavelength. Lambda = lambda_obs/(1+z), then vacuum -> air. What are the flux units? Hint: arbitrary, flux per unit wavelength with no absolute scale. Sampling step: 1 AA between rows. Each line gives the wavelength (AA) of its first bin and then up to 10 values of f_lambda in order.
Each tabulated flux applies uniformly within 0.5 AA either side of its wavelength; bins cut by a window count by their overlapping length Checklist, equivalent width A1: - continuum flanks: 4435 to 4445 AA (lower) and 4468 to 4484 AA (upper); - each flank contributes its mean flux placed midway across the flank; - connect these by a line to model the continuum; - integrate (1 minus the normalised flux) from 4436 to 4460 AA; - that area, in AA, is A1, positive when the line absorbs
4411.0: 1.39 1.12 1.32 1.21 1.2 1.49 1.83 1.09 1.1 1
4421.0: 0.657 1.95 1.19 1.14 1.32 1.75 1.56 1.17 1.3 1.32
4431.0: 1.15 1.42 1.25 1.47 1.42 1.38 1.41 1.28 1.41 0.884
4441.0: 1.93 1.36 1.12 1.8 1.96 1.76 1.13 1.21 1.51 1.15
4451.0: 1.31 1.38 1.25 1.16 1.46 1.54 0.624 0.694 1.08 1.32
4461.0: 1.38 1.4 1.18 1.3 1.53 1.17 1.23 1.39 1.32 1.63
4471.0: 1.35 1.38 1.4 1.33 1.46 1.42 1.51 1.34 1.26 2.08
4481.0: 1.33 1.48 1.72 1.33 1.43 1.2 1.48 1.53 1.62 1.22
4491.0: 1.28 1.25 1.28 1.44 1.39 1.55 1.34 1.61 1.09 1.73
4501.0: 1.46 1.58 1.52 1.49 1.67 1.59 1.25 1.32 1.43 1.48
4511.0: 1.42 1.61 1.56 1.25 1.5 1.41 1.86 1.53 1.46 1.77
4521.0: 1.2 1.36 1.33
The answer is 1.84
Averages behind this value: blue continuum 1.43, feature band 1.32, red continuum 1.46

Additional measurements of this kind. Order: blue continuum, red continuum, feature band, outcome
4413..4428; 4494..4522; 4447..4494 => 2.2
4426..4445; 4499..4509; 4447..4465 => 2.3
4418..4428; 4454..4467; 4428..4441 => -0.7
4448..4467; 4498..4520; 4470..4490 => -1.5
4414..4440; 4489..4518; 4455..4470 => 1.5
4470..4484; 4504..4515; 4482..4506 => 0.3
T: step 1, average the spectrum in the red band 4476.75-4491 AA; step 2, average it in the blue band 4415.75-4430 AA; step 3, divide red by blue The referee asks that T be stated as 1.1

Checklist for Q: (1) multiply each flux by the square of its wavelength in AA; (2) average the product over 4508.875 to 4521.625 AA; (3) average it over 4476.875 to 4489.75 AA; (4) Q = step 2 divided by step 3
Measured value 1.0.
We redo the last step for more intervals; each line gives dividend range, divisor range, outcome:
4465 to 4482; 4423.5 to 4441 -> 1.07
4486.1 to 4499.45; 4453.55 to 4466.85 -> 1.15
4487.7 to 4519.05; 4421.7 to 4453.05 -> 1.08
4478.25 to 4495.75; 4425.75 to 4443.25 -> 1.07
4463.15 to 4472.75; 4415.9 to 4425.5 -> 1.10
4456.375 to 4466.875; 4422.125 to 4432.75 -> 0.88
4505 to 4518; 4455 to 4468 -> 1.24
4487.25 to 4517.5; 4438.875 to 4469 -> 1.13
